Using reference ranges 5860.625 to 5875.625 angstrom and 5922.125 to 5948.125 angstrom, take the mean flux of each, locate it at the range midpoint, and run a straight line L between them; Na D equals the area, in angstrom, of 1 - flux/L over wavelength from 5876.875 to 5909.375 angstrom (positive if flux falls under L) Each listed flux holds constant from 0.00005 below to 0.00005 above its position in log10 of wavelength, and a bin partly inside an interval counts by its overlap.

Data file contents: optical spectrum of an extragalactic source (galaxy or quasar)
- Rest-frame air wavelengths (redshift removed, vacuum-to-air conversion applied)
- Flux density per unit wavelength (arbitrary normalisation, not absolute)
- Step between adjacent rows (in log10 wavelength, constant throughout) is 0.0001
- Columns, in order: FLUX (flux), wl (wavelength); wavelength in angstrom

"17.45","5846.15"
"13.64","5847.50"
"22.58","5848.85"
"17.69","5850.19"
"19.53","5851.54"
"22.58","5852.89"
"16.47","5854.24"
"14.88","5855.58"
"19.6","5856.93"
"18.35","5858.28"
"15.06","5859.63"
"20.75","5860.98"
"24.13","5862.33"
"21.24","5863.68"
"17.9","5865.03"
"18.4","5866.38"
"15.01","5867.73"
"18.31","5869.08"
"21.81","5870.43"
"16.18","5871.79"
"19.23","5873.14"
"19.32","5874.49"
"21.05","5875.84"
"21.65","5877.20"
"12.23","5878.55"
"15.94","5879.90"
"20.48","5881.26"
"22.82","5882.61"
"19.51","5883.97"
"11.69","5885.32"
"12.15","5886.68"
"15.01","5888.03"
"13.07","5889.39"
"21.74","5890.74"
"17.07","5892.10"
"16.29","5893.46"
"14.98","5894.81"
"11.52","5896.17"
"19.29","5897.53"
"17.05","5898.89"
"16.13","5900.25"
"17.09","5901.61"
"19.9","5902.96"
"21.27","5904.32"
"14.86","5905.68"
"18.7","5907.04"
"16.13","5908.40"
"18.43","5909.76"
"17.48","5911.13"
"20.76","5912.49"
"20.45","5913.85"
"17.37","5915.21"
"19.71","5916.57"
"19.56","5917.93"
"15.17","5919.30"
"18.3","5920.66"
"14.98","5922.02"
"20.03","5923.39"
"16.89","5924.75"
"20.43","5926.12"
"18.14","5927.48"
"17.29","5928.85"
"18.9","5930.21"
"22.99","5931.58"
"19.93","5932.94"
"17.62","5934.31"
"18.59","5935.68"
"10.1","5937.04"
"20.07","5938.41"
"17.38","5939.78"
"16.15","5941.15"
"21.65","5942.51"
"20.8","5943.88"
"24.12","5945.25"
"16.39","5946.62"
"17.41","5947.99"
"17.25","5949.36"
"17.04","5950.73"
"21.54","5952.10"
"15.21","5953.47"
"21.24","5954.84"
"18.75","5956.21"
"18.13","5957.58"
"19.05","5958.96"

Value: 3.7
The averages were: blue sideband 19.3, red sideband 18.6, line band 16.9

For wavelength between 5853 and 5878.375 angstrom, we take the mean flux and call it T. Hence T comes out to 18.8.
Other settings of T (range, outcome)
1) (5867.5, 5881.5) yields 18.3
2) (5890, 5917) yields 17.8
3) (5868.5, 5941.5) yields 17.8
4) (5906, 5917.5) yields 18.5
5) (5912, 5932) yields 18.7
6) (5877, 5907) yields 16.9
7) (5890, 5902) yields 16.8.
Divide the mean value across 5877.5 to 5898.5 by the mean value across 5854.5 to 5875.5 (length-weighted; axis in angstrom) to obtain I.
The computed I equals 0.88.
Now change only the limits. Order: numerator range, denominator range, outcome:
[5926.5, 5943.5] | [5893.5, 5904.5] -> 1.08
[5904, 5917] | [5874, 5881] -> 1.02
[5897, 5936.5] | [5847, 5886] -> 0.99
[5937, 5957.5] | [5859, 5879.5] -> 0.99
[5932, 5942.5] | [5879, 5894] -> 1.04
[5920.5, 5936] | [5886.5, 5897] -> 1.21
